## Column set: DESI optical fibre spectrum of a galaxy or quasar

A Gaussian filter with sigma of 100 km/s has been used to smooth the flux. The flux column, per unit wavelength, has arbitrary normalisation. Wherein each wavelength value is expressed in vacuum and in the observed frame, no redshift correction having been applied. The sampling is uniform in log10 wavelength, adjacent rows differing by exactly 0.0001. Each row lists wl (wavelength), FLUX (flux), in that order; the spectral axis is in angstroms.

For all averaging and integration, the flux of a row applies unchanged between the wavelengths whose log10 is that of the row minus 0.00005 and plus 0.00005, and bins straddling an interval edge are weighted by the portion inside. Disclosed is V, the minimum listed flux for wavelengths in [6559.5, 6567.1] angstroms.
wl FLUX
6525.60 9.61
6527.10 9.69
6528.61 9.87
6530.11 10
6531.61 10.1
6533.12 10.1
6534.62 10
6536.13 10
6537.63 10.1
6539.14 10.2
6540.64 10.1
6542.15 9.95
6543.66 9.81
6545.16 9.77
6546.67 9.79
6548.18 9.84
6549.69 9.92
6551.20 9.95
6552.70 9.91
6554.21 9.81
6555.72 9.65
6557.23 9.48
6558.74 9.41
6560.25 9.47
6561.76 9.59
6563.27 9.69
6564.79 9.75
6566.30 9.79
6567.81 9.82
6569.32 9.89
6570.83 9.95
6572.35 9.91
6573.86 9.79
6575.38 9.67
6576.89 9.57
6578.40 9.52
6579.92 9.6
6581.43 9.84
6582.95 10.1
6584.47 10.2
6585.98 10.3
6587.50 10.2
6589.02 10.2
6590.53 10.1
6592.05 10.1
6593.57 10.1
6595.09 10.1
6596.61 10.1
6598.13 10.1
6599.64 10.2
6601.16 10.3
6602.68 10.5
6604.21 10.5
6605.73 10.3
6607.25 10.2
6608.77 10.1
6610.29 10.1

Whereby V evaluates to 9.47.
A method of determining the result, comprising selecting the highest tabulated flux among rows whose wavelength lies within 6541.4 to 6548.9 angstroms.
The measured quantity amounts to 9.95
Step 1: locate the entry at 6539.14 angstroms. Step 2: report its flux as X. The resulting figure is 10.2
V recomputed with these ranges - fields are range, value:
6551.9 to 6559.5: 9.41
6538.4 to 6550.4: 9.77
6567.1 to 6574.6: 9.79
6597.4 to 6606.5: 10.1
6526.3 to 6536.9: 9.69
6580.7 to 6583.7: 9.84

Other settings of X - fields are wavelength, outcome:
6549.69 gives 9.92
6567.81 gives 9.82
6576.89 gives 9.57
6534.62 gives 10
